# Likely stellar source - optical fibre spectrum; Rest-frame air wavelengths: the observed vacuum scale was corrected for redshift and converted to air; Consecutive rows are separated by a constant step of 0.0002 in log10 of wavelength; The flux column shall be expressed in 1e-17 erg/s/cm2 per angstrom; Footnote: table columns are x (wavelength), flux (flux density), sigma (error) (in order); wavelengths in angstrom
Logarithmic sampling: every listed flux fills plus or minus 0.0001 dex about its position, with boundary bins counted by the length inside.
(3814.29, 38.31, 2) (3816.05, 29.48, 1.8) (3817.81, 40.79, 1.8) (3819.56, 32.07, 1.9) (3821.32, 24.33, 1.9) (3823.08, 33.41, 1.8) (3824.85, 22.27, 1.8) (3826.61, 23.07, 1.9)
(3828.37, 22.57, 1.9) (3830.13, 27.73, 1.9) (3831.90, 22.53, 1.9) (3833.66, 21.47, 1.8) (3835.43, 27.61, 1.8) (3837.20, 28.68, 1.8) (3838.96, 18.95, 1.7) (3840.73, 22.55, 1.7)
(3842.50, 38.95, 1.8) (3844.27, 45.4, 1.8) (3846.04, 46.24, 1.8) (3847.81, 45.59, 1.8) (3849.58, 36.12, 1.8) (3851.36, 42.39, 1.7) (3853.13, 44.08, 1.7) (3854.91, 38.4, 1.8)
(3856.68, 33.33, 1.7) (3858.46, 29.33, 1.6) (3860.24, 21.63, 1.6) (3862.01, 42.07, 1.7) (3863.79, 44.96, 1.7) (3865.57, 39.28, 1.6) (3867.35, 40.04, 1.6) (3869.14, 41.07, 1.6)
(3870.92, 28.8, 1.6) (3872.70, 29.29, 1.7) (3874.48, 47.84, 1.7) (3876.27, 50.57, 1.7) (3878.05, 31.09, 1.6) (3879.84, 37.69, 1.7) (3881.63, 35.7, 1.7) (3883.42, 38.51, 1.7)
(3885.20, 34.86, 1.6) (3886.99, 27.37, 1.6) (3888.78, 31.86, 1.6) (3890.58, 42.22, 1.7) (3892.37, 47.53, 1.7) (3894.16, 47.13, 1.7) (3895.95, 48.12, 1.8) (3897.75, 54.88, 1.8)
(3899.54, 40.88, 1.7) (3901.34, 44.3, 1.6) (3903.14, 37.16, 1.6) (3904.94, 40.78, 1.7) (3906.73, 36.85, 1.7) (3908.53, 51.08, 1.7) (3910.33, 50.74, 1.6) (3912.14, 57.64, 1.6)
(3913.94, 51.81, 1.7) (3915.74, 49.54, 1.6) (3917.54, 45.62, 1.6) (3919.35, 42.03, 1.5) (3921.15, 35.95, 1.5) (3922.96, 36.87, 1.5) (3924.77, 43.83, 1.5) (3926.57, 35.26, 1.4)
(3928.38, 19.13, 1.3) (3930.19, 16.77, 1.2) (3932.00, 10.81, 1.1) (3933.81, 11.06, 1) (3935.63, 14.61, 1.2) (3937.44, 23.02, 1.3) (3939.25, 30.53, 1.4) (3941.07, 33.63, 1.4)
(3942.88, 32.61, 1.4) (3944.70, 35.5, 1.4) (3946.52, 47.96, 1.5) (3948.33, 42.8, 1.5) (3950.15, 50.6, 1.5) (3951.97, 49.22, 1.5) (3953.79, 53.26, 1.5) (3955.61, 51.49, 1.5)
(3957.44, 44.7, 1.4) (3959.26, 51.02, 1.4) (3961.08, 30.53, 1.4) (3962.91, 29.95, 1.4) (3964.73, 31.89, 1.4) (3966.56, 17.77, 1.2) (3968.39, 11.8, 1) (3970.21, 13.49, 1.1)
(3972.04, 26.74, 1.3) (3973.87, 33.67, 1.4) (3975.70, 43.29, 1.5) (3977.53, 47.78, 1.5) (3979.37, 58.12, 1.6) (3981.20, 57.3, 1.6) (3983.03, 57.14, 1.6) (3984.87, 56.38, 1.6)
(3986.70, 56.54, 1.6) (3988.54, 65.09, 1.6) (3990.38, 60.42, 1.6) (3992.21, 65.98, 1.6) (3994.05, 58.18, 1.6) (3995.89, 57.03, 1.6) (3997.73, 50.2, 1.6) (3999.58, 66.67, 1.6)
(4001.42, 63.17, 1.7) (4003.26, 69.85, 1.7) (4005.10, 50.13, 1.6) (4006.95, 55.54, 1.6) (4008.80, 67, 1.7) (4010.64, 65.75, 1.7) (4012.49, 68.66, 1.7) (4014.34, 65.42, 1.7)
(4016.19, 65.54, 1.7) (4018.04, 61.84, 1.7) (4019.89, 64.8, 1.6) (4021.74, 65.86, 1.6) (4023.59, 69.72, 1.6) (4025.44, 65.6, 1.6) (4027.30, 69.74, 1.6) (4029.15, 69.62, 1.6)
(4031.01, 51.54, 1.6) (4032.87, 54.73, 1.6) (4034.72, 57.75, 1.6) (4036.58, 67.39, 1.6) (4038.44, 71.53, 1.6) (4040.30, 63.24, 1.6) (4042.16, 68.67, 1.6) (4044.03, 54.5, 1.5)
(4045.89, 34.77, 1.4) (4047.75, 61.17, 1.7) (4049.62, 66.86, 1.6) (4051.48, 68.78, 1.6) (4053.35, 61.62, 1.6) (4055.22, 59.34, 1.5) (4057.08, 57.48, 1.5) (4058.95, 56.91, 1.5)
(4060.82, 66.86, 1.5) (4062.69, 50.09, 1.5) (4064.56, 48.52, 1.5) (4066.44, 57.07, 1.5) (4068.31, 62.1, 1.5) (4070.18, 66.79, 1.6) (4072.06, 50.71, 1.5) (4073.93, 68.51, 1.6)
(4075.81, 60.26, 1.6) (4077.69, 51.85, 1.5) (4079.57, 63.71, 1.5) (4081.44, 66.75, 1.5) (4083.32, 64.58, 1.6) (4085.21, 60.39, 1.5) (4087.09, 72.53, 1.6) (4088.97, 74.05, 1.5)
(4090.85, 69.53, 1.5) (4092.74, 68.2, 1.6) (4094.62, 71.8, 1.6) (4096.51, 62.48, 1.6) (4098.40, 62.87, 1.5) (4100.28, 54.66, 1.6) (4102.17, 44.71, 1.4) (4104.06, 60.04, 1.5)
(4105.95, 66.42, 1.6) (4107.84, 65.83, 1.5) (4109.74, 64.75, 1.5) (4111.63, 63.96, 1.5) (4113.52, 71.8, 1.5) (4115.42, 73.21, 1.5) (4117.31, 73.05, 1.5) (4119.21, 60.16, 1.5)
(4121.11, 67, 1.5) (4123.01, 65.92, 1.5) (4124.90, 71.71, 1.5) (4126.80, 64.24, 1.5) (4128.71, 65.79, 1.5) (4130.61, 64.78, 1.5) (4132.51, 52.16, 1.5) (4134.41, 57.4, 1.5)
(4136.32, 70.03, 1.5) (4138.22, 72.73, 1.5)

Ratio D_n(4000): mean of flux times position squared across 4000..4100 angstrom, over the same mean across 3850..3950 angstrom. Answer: 1.79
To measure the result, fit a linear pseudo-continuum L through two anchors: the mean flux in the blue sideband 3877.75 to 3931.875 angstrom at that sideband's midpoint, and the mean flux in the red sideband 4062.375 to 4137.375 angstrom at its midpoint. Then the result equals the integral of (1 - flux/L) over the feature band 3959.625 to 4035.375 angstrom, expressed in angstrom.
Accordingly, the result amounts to -2.96 angstrom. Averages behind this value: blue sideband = 40.1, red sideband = 63.4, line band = 53.6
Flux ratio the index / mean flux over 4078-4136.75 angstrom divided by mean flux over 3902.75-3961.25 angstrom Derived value 1.69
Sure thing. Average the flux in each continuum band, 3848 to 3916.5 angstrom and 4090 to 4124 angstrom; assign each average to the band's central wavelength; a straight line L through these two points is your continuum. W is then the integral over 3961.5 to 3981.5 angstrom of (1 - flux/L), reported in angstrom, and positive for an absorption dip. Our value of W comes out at 6.93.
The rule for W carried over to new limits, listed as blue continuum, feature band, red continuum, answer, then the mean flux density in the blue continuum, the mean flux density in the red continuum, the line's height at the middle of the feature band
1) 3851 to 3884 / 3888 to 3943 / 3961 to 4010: 5.4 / 37.6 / 48.7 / 42.1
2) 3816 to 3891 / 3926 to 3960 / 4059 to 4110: 8.2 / 34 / 61.9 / 44.8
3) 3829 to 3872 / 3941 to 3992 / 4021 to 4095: 7.2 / 34.4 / 62.2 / 49.9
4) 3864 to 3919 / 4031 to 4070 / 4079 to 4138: -0.3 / 42.1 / 65.1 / 58.9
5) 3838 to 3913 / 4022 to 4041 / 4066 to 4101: -2.1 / 39.6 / 63.8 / 57.7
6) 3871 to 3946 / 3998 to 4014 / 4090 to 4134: -4.0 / 37.3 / 64.5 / 50.3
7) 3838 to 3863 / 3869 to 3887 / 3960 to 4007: 0.7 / 36.1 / 47.4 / 38.4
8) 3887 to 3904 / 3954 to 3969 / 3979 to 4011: 5.3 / 42.9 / 60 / 54.2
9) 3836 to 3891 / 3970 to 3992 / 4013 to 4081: 1.2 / 36.5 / 61.2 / 52.3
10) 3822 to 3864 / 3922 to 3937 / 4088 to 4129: 6.8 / 32.2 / 65.6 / 43.1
